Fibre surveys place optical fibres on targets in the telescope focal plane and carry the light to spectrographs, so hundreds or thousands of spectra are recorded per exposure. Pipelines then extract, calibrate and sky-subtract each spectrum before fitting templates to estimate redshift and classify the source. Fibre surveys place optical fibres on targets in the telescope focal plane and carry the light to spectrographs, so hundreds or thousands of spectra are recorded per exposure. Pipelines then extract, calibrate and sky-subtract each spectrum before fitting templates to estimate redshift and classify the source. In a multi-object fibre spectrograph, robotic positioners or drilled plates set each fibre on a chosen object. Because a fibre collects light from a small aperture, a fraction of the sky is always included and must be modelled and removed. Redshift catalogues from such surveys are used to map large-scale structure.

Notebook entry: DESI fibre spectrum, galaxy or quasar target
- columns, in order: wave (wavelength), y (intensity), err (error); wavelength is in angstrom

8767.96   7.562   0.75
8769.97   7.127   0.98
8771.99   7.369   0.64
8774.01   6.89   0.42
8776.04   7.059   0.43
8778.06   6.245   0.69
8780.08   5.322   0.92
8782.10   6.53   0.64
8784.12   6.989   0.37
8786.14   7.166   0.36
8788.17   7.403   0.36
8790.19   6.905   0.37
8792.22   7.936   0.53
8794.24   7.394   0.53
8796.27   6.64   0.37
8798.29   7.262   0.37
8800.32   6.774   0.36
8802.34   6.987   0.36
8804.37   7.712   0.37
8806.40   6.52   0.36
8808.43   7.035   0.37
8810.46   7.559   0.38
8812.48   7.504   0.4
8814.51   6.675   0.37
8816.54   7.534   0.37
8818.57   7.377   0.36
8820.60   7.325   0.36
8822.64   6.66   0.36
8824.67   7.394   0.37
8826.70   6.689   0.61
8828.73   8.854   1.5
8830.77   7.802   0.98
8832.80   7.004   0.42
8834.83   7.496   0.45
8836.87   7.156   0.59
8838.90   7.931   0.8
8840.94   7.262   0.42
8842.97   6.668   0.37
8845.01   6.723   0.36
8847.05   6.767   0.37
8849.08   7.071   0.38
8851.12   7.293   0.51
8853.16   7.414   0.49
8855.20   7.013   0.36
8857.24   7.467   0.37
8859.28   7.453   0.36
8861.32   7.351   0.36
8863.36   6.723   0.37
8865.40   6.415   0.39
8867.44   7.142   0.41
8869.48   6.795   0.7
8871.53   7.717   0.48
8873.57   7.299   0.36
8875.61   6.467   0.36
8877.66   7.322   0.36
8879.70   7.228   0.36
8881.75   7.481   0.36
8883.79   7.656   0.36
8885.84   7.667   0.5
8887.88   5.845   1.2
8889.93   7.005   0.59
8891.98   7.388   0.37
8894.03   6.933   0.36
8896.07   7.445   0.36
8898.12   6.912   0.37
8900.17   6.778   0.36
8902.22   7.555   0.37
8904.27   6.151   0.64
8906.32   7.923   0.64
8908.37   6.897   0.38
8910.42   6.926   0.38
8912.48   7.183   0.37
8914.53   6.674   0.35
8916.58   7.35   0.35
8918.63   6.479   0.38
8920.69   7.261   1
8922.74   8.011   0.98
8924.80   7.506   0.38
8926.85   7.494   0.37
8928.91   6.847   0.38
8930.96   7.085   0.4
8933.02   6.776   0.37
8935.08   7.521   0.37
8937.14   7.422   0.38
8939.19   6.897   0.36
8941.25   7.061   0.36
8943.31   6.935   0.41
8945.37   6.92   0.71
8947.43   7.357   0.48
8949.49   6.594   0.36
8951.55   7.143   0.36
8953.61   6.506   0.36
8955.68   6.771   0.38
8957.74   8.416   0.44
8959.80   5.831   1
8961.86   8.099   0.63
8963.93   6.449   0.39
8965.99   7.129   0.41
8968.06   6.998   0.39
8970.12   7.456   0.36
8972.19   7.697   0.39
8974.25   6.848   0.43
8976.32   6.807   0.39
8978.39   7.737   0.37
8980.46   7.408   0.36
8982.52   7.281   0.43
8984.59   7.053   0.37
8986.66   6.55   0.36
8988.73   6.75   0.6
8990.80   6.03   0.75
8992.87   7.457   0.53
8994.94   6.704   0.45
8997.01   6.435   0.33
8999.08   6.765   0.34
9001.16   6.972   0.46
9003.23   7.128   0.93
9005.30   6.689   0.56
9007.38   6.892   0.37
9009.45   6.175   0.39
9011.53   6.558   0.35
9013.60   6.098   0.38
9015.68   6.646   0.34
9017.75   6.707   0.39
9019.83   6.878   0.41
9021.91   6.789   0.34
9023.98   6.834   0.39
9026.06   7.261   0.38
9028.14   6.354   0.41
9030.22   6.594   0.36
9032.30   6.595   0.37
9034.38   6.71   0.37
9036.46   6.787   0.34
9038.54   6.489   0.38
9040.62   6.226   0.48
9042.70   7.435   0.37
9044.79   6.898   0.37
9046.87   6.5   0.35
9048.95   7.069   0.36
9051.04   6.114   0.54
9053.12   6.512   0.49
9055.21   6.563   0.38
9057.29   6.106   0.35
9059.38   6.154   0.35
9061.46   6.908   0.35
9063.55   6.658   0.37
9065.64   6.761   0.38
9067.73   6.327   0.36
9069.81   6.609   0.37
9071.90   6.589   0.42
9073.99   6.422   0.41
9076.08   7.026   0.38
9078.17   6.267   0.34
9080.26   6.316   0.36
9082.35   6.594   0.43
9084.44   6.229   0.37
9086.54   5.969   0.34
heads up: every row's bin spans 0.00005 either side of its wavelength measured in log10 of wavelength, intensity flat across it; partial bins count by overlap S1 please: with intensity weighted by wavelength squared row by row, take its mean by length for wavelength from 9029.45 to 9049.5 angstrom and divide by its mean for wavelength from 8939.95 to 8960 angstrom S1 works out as 0.98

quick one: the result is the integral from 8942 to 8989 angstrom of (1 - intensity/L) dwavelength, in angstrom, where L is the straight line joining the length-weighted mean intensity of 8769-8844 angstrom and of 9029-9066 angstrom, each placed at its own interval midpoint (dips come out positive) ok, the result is -2.0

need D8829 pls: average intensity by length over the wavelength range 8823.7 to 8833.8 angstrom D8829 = 7.55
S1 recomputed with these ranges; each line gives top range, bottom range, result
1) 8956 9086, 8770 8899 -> 0.99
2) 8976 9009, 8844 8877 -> 1.01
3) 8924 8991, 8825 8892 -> 1.01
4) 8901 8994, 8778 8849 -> 1.02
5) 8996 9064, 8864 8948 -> 0.96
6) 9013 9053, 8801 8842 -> 0.96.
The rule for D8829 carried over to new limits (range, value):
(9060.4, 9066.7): 6.77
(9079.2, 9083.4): 6.46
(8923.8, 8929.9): 7.29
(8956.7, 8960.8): 7.14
